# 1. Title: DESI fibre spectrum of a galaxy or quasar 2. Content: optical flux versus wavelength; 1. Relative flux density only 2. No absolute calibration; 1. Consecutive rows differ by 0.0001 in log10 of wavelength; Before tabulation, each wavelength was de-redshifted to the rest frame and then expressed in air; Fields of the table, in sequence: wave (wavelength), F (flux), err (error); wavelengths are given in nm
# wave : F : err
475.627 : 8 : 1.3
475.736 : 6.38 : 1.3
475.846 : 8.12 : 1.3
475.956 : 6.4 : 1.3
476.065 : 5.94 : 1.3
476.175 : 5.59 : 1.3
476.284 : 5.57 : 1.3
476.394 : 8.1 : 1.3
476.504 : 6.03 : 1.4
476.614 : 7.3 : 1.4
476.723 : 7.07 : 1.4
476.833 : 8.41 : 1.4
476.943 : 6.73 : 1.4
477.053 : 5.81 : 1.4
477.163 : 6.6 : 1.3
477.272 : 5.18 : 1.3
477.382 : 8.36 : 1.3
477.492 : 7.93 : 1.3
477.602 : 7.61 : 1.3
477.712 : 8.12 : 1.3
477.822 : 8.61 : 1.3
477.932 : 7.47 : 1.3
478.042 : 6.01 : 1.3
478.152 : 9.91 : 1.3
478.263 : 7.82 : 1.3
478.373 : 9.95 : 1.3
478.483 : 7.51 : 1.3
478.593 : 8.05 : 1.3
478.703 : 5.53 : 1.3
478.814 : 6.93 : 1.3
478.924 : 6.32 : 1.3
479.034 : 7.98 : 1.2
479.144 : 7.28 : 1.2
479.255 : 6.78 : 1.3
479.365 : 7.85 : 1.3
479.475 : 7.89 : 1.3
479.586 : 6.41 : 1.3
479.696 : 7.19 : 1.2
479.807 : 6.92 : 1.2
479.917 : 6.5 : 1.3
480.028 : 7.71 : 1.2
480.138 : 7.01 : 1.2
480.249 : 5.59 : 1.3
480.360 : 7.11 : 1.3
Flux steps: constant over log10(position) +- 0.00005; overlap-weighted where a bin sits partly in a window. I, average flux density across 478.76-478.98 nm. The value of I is 6.65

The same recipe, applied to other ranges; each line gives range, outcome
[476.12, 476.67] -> 6.52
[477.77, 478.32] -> 7.96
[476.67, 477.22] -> 6.92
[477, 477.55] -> 6.79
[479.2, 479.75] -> 7.23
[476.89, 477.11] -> 6.26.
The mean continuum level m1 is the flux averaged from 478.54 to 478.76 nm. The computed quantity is 6.76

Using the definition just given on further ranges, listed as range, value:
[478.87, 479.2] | 7.19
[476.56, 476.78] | 7.21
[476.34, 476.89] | 7.38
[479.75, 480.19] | 7.04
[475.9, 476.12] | 6.18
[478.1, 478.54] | 8.78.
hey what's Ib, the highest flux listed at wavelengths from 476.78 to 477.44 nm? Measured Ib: 8.41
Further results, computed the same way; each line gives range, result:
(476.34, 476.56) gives 8.1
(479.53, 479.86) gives 7.19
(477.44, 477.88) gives 8.61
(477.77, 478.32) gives 9.91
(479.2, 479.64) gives 7.89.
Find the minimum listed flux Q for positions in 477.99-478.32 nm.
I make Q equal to 6.01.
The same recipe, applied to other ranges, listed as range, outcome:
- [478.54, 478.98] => 5.53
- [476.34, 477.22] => 5.81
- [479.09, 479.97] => 6.41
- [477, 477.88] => 5.18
